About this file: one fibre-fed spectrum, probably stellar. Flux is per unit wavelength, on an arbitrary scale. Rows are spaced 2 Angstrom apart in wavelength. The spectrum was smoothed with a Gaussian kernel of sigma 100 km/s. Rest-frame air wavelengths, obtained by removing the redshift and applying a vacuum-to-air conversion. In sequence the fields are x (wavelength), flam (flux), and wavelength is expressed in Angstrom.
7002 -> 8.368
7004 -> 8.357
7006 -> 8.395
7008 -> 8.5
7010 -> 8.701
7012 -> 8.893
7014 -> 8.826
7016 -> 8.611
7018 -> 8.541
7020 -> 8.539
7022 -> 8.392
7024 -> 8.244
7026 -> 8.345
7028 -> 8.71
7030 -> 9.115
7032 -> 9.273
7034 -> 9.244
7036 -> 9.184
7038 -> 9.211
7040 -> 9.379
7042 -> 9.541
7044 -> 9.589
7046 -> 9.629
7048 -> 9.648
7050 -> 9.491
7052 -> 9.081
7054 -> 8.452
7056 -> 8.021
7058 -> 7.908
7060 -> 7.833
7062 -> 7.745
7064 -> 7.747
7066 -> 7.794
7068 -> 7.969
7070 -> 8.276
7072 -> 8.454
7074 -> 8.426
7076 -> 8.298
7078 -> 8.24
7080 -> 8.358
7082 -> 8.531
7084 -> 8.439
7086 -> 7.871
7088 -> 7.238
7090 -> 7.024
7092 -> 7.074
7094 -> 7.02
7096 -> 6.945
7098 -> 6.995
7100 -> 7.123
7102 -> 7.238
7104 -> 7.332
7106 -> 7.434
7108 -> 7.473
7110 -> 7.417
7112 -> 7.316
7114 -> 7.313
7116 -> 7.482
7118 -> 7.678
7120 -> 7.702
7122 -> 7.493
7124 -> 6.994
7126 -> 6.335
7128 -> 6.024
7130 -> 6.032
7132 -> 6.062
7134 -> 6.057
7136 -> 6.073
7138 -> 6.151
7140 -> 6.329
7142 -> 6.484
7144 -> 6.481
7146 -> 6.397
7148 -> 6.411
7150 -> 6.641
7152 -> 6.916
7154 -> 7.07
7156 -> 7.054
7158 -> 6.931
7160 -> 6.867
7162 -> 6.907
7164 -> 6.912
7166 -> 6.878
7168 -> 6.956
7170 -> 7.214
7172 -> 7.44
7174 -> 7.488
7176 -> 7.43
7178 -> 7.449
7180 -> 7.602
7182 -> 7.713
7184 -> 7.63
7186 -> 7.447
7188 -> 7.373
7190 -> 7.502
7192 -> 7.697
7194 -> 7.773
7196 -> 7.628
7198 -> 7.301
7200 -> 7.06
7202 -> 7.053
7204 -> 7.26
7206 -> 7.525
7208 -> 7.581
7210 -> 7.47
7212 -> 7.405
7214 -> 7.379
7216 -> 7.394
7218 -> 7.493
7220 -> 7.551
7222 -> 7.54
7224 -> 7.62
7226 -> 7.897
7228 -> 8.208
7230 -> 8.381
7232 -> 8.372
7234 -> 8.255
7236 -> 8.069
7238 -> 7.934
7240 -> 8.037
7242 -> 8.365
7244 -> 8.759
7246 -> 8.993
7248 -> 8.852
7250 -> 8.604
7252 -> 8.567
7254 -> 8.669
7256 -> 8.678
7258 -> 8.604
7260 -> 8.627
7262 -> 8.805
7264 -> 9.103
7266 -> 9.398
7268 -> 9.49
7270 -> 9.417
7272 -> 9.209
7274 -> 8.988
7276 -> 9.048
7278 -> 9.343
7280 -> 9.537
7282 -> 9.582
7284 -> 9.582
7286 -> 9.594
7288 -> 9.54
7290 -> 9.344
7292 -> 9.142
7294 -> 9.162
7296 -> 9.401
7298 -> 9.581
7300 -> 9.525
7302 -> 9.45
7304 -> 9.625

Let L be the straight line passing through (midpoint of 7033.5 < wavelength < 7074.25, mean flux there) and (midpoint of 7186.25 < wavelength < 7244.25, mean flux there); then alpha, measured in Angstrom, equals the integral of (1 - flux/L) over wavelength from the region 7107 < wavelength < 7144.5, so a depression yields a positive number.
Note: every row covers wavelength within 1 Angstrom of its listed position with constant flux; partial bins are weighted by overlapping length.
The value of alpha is 6.7 Angstrom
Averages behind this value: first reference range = 8.69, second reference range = 7.7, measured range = 6.79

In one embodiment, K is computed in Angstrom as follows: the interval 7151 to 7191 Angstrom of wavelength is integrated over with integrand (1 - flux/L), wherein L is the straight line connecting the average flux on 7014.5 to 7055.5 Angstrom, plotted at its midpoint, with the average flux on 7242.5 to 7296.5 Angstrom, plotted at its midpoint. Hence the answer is 8.03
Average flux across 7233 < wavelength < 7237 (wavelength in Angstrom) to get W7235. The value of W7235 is 8.16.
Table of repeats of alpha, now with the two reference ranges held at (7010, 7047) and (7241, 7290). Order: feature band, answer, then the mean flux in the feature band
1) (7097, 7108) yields 2.1 Angstrom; 7.25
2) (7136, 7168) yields 8.3 Angstrom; 6.68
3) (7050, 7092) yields 4.1 Angstrom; 8.09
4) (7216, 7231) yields 2.1 Angstrom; 7.78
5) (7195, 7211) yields 3.0 Angstrom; 7.36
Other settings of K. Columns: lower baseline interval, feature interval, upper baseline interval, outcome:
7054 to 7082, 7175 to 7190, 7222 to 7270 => 1.54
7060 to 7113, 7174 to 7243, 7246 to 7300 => 7.91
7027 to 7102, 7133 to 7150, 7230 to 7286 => 4.42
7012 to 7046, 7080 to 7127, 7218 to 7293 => 7.86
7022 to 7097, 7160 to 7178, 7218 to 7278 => 2.84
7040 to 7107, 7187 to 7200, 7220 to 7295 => 1.57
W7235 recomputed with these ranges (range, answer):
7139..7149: 6.42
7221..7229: 7.82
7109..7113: 7.37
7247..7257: 8.67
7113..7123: 7.53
